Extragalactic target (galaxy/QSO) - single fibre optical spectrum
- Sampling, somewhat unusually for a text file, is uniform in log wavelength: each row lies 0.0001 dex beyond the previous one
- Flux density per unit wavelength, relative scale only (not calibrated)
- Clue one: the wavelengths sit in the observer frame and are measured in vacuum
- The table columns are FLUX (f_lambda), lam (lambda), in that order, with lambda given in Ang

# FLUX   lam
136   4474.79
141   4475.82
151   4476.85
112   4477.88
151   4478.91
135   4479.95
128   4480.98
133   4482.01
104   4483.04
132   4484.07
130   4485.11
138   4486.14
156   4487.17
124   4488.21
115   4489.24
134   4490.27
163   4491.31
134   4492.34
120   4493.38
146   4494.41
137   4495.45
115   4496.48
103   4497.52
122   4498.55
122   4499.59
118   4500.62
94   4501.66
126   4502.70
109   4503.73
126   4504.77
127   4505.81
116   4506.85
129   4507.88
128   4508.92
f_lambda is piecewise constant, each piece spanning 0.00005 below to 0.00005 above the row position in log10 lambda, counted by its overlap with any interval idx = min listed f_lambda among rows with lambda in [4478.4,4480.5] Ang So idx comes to 135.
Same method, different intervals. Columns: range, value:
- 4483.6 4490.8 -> 115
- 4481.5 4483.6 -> 104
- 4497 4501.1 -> 103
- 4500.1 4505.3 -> 94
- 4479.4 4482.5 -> 128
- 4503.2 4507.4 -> 109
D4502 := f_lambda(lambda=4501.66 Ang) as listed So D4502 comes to 94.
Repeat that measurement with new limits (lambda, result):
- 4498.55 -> 122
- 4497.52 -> 103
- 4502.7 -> 126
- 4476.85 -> 151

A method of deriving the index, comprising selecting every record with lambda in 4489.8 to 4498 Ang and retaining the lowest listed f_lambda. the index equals 103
